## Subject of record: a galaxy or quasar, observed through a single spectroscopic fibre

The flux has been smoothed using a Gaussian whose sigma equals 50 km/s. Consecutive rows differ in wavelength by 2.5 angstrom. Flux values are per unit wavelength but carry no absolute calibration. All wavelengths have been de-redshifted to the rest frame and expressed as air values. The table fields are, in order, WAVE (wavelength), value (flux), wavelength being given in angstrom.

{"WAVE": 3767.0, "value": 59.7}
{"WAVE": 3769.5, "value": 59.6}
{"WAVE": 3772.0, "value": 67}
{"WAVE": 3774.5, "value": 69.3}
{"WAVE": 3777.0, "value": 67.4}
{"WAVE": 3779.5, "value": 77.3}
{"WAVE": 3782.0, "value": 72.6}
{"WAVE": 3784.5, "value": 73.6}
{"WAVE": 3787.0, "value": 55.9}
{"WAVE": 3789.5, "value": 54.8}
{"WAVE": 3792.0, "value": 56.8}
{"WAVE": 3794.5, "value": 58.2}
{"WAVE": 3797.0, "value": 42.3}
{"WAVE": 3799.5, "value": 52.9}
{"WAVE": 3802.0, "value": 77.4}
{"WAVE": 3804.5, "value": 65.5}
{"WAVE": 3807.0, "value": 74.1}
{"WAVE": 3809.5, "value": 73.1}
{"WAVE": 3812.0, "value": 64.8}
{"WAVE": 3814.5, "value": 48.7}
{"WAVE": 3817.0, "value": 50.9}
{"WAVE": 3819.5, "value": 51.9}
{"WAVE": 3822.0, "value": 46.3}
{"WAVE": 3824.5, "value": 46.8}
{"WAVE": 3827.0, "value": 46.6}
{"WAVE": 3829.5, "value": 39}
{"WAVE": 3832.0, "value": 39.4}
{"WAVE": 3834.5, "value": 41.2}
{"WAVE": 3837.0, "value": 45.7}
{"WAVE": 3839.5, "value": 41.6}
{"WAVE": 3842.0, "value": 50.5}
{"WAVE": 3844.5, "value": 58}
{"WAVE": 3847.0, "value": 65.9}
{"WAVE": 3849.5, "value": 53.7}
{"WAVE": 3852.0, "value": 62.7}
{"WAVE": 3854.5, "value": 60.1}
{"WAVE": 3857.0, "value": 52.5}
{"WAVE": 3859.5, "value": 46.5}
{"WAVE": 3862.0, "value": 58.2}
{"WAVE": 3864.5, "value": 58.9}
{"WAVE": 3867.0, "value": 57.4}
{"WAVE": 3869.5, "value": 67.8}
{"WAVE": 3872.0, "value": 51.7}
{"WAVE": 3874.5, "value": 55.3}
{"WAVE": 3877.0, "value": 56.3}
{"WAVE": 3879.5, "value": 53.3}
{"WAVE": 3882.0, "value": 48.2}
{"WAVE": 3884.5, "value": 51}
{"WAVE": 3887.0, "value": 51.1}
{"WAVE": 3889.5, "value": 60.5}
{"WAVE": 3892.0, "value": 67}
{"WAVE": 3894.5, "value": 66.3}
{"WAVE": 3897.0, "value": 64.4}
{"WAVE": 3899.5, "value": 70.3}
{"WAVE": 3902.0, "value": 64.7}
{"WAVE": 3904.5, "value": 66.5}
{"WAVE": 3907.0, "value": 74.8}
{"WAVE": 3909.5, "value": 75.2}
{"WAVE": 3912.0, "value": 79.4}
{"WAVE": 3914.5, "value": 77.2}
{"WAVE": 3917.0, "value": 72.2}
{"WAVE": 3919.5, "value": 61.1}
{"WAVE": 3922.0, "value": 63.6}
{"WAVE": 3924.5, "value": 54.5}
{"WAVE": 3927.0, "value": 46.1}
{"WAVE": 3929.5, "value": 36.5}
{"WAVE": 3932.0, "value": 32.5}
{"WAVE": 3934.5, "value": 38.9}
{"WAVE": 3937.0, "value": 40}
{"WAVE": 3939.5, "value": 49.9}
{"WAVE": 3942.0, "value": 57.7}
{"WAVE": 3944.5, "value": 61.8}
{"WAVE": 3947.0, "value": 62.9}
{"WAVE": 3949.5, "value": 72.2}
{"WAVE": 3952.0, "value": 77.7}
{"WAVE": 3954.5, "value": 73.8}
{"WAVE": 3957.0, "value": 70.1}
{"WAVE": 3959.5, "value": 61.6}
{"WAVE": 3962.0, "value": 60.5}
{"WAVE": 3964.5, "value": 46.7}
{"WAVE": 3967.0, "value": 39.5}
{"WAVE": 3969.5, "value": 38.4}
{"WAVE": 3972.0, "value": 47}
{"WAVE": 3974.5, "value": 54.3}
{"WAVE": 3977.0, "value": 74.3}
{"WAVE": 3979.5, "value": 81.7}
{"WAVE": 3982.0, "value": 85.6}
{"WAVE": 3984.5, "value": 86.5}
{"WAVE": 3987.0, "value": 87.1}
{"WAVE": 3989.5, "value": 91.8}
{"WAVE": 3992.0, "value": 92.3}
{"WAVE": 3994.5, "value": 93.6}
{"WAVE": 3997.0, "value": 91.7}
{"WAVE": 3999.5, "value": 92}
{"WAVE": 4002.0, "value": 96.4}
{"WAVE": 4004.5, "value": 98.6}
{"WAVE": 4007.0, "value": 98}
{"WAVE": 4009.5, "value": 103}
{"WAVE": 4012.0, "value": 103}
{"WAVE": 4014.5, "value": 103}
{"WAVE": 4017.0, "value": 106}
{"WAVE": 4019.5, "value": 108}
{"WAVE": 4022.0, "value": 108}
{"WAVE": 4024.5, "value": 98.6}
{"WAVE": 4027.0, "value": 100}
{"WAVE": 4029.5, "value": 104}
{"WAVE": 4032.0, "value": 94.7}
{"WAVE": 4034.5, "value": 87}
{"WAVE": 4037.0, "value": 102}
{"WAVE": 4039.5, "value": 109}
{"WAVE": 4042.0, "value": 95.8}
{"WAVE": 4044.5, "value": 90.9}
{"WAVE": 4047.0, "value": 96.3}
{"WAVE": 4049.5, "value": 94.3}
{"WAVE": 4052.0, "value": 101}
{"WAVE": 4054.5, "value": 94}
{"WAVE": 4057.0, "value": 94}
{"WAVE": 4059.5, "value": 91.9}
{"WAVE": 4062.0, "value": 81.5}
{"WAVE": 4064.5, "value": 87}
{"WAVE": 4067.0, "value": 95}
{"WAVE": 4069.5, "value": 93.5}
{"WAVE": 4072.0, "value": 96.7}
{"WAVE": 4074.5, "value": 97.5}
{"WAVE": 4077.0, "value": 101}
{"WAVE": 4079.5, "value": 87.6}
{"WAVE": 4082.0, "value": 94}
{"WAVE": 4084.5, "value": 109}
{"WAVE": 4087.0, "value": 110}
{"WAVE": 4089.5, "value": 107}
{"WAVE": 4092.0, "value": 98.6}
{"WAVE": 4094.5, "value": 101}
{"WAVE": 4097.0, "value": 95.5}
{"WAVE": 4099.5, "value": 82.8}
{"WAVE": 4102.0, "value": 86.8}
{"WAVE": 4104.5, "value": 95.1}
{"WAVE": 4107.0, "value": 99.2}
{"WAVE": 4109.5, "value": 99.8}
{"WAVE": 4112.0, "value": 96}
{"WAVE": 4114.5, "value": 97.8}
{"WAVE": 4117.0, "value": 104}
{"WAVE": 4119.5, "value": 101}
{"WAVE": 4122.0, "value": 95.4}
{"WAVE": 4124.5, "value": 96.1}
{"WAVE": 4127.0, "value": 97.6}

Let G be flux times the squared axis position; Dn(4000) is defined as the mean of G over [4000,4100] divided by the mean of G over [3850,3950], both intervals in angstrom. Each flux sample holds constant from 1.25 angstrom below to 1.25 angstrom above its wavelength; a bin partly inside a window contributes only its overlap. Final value 1.80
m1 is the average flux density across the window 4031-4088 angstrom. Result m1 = 95.8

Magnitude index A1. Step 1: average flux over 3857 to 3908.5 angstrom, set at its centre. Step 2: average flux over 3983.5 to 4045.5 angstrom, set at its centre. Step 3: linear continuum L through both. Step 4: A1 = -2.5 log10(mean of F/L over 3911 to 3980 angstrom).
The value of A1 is 0.31 mag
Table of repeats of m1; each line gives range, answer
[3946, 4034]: 83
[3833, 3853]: 52.1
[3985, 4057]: 97.7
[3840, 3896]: 56.8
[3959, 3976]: 49.6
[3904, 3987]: 61.6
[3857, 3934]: 59.3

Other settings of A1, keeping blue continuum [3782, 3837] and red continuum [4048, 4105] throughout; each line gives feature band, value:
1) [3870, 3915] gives 0.09 mag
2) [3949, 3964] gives 0.14 mag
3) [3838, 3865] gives 0.12 mag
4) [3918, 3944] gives 0.45 mag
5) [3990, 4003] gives -0.12 mag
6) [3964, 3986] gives 0.28 mag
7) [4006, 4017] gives -0.19 mag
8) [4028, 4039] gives -0.10 mag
